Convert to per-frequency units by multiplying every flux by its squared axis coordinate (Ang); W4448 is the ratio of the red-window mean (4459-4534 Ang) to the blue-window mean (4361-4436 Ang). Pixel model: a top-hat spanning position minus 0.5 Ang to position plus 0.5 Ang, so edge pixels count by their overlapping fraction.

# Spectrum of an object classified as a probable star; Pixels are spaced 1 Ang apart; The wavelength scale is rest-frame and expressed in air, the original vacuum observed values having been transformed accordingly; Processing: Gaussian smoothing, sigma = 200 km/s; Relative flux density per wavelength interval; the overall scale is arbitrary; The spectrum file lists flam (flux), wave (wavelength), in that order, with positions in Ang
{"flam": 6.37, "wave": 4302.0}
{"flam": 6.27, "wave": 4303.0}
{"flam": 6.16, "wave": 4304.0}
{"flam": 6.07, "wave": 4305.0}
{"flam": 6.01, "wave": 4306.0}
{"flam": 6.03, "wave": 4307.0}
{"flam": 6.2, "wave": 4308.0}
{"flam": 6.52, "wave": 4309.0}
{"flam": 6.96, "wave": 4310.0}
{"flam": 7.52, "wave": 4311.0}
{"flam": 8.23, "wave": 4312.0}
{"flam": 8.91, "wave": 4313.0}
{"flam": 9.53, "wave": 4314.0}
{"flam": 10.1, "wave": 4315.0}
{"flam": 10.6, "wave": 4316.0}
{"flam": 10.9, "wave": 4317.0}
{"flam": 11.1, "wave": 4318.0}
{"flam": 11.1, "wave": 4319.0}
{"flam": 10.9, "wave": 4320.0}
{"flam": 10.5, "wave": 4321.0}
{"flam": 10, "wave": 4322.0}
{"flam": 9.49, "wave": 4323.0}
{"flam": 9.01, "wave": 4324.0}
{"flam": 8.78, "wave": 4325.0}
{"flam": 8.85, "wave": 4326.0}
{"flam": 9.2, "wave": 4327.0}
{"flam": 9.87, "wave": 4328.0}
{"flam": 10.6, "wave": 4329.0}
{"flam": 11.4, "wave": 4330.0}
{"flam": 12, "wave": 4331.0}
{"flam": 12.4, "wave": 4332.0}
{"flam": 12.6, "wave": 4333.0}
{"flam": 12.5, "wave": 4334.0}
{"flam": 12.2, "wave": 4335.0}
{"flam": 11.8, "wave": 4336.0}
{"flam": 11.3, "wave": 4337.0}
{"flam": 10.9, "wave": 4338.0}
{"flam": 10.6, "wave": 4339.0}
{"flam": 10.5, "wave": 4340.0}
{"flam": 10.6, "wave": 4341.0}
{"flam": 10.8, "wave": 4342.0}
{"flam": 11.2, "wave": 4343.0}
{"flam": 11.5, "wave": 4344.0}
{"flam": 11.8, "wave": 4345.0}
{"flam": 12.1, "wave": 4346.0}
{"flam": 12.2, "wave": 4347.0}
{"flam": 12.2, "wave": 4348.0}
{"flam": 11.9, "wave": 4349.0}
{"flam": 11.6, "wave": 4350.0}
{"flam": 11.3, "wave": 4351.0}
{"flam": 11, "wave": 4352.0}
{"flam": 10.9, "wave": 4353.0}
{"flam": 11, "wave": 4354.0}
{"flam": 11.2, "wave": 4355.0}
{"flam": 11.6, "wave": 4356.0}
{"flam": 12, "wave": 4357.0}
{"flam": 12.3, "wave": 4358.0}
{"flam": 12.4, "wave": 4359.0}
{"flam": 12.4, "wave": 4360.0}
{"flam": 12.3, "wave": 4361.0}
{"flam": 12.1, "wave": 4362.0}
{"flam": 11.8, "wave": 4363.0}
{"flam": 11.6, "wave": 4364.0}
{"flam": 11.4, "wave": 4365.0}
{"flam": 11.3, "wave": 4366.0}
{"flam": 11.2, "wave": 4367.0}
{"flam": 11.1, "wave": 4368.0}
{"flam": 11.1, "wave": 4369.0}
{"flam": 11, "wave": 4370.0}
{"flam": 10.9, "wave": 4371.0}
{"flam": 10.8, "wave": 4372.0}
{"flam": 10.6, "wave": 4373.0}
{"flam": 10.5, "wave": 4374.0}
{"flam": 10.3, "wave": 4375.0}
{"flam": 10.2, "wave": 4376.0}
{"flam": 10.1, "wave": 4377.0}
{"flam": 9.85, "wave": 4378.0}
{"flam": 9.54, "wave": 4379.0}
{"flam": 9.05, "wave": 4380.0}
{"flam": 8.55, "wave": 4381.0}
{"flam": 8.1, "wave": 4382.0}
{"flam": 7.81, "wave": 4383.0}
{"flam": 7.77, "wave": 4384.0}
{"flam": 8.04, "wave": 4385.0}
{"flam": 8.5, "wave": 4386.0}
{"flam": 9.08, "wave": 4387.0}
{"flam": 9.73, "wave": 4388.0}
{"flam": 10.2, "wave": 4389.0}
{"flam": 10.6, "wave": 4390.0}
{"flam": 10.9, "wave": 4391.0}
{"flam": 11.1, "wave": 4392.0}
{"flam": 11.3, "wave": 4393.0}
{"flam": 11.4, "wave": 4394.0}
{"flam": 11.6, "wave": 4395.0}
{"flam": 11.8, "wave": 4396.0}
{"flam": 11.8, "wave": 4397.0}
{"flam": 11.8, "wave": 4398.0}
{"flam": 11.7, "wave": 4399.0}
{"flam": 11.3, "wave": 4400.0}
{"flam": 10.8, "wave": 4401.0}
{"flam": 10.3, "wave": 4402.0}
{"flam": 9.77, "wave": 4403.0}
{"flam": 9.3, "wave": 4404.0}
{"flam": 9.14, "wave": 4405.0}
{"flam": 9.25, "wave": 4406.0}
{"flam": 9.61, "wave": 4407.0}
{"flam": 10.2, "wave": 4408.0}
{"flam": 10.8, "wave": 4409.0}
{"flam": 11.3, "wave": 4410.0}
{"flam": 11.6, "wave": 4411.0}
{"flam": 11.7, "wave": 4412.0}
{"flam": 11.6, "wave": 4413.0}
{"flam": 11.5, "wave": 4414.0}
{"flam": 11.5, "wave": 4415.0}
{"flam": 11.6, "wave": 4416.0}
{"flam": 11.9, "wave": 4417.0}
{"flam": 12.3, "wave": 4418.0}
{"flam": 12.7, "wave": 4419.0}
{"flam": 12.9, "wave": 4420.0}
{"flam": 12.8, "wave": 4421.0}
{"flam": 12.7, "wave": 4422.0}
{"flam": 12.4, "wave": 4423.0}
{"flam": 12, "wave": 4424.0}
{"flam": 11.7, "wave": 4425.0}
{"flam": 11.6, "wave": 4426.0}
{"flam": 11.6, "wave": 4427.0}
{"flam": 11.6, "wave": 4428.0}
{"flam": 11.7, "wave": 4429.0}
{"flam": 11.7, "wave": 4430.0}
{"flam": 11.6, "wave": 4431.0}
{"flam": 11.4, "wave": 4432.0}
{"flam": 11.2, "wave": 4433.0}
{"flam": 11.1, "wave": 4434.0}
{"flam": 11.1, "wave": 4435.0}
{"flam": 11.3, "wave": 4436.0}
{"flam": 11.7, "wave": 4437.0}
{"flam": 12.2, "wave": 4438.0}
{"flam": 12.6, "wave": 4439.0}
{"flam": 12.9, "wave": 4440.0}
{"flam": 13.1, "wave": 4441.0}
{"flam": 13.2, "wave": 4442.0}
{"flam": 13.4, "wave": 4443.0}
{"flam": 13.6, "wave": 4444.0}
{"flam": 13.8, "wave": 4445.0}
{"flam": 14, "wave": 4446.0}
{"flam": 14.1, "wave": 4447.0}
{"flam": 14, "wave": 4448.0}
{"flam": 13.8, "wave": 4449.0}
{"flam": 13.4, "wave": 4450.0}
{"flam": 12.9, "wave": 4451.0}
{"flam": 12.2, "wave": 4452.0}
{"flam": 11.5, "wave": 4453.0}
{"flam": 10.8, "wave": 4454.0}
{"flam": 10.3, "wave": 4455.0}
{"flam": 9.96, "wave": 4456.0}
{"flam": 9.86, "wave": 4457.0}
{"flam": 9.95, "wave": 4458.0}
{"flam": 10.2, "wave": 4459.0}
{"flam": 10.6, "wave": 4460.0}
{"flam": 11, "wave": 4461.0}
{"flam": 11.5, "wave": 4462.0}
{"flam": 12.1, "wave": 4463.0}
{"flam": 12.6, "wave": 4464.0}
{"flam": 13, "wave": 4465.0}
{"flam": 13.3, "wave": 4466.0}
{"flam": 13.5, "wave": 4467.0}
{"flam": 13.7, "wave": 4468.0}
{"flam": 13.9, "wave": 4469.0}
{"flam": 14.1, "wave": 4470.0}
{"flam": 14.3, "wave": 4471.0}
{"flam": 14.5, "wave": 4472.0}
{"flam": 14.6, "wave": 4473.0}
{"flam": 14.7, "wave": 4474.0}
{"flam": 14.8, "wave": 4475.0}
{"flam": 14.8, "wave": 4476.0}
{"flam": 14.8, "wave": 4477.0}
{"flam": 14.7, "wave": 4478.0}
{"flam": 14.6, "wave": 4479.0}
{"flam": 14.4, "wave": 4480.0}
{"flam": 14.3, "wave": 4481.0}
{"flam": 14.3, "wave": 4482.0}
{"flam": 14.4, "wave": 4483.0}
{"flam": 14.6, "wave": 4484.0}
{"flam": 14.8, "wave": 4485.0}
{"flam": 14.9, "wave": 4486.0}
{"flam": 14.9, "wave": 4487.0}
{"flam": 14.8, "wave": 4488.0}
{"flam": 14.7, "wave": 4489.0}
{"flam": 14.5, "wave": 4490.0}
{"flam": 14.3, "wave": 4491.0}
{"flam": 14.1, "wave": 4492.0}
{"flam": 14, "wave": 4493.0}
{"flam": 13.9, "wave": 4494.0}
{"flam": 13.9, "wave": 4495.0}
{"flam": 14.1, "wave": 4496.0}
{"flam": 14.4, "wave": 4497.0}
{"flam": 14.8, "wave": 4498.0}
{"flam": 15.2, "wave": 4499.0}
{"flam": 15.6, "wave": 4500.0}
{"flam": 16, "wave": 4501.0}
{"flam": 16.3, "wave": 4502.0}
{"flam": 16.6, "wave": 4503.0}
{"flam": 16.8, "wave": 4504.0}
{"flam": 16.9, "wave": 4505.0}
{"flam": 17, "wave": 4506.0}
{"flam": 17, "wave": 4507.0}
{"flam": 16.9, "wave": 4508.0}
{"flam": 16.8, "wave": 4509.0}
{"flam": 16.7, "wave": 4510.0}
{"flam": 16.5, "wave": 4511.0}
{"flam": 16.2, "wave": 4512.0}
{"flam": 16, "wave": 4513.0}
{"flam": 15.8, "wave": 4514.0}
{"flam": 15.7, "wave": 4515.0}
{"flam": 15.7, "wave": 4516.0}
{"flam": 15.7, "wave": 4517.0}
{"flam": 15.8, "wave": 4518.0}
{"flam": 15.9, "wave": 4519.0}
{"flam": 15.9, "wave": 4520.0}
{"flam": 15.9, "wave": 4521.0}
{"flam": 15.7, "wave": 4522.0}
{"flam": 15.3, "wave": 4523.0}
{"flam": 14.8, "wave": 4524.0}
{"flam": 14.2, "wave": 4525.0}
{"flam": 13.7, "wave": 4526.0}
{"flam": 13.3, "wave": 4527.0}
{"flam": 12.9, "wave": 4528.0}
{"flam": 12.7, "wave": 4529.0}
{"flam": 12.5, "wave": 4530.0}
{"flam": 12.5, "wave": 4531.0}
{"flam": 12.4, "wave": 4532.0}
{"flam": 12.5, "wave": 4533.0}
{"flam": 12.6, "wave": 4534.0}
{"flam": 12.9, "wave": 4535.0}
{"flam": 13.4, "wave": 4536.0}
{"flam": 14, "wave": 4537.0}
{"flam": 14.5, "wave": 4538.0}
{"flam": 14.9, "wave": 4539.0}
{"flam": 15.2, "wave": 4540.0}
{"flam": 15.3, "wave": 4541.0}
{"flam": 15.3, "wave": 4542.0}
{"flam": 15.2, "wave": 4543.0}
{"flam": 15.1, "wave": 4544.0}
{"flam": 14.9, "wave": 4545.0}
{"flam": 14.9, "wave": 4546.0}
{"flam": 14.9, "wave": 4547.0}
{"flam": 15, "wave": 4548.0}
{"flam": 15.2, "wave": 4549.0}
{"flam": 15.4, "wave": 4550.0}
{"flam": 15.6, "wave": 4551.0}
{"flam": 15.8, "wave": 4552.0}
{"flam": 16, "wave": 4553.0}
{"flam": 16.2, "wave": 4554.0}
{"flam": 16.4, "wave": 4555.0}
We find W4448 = 1.4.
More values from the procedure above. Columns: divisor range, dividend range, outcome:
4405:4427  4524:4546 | 1.27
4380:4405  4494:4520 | 1.66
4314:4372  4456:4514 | 1.38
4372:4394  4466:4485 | 1.55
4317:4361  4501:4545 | 1.46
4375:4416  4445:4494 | 1.35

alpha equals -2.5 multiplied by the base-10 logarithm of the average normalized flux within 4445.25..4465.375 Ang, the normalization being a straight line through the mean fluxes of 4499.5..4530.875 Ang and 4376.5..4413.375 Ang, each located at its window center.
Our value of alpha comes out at 0.08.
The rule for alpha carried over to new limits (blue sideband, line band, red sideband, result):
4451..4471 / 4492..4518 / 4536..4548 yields -0.17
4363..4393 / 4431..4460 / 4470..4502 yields 0.07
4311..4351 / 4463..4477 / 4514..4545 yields -0.05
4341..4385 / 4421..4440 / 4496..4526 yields 0.12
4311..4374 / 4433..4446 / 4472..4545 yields 0.06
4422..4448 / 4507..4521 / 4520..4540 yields -0.19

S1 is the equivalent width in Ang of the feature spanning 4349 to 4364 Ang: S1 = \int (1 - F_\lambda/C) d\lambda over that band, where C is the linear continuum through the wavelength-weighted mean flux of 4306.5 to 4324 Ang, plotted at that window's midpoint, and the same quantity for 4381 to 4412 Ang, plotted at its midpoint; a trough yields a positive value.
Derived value -3.2 Ang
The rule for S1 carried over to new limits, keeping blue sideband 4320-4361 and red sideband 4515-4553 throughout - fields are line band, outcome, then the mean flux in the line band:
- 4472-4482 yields -0.8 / 14.6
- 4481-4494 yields -0.7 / 14.5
